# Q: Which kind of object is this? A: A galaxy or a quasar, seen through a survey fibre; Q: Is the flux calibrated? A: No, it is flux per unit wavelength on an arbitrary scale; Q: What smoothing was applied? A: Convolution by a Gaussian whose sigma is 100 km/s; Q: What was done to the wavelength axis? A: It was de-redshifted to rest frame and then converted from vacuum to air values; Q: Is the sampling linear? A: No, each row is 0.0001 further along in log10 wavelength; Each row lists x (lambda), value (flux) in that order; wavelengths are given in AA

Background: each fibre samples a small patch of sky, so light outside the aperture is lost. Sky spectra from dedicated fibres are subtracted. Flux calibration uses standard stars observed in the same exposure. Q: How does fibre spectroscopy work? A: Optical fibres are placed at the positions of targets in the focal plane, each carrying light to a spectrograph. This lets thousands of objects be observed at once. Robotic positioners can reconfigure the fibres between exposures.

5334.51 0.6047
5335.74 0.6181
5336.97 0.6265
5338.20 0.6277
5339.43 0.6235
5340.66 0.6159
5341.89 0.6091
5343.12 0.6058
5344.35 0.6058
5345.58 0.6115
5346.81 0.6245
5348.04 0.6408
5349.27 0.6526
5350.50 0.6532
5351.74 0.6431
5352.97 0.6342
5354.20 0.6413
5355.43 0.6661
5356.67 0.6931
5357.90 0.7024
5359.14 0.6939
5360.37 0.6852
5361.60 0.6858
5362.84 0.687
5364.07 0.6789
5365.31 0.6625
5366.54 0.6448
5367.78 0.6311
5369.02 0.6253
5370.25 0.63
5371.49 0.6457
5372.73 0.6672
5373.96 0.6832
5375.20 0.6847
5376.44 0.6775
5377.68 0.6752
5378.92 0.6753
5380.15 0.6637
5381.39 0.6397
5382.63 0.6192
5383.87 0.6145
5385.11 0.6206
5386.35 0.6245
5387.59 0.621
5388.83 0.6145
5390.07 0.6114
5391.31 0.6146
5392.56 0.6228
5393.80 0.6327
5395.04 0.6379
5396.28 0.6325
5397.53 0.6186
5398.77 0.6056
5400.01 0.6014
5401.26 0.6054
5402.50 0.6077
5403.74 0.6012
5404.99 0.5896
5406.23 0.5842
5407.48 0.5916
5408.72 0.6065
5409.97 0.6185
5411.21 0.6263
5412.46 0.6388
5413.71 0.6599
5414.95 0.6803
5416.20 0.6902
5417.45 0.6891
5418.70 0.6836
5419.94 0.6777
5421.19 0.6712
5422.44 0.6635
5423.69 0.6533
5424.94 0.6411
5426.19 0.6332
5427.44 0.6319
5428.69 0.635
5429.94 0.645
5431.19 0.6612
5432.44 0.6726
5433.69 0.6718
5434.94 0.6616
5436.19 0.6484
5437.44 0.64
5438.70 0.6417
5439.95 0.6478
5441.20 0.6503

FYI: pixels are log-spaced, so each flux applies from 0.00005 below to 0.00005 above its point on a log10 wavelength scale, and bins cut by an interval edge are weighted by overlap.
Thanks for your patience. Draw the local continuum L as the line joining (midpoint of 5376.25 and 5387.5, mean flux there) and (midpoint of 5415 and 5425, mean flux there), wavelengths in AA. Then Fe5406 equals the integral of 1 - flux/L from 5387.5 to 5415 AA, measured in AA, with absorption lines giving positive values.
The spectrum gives 1.7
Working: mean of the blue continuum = 0.643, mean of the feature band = 0.617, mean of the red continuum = 0.673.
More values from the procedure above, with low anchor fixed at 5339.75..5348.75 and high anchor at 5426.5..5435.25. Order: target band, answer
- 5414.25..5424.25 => -0.43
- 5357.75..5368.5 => -0.82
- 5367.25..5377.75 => -0.47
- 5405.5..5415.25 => 0.32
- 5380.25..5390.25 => 0.17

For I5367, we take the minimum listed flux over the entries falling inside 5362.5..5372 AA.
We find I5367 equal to 0.6253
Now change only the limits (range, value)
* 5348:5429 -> 0.5842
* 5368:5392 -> 0.6114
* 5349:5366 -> 0.6342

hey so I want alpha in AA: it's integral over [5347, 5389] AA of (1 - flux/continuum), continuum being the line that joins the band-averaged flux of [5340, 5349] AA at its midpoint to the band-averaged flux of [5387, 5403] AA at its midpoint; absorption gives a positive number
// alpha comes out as -2.6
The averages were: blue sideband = 0.618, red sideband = 0.617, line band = 0.655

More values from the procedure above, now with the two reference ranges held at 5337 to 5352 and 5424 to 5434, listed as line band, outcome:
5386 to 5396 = 0.24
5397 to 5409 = 0.76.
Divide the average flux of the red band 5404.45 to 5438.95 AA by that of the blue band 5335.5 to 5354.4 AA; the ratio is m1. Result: 1.03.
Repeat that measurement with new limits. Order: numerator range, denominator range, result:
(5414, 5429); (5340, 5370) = 1.02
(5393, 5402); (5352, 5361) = 0.92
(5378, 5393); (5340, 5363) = 0.97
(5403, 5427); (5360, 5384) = 0.97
